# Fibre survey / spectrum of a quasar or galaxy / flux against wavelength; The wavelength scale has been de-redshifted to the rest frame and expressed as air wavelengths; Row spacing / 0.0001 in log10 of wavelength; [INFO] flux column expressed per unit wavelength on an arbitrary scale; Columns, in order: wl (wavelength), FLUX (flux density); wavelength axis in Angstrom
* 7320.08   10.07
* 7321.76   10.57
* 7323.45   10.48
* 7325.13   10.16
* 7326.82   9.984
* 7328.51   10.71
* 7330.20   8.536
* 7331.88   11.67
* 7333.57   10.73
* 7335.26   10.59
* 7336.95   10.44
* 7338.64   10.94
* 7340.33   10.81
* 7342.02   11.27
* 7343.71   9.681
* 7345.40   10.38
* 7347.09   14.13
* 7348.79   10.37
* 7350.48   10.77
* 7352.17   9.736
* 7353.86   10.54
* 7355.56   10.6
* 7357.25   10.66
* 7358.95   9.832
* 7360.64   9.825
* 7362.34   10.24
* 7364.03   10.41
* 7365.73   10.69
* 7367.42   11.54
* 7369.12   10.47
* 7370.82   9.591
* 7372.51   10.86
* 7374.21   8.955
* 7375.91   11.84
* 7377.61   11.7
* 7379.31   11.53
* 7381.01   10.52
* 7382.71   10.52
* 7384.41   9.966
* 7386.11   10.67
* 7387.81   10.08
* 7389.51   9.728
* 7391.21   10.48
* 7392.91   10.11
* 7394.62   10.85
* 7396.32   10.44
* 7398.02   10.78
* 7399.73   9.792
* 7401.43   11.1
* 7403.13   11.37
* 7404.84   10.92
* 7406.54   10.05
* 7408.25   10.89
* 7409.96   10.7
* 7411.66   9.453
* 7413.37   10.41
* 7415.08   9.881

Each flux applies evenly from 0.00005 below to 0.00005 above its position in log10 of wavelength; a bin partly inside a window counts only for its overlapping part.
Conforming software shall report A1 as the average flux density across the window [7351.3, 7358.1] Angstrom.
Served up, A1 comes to 10.4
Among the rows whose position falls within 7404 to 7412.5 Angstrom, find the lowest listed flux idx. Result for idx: 9.453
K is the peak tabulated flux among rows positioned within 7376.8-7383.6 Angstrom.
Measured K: 11.7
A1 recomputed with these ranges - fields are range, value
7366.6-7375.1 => 10.3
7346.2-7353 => 11.2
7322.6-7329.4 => 10.3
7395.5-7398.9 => 10.6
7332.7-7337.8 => 10.6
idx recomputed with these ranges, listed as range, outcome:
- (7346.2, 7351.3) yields 10.37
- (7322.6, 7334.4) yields 8.536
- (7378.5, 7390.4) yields 9.728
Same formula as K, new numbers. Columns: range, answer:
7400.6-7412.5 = 11.37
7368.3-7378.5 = 11.84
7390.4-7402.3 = 11.1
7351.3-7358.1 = 10.66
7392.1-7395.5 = 10.85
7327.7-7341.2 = 11.67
